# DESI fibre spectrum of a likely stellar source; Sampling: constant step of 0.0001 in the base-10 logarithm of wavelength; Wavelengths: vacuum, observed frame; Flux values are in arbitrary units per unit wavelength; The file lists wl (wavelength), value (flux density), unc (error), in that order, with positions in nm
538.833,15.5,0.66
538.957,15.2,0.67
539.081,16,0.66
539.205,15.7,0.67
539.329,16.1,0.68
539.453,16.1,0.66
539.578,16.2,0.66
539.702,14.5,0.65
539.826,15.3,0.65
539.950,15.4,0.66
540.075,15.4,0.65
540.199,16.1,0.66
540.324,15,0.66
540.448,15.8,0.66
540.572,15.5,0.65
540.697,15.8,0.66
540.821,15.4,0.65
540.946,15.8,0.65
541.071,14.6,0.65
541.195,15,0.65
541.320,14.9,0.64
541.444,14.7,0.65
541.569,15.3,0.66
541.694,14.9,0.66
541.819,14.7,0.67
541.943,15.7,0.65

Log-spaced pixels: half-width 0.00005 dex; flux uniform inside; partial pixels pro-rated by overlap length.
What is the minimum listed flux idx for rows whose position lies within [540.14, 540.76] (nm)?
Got 15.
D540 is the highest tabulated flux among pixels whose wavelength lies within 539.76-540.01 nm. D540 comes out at 15.4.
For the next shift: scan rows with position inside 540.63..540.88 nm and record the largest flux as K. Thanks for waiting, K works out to 15.8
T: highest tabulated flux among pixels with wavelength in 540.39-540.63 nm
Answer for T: 15.8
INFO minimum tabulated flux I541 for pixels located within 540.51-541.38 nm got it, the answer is 14.6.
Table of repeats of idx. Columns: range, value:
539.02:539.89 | 14.5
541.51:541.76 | 14.9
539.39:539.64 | 16.1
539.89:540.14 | 15.4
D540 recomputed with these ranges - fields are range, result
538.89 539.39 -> 16.1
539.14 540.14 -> 16.2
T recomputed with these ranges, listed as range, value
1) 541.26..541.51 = 14.9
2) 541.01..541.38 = 15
